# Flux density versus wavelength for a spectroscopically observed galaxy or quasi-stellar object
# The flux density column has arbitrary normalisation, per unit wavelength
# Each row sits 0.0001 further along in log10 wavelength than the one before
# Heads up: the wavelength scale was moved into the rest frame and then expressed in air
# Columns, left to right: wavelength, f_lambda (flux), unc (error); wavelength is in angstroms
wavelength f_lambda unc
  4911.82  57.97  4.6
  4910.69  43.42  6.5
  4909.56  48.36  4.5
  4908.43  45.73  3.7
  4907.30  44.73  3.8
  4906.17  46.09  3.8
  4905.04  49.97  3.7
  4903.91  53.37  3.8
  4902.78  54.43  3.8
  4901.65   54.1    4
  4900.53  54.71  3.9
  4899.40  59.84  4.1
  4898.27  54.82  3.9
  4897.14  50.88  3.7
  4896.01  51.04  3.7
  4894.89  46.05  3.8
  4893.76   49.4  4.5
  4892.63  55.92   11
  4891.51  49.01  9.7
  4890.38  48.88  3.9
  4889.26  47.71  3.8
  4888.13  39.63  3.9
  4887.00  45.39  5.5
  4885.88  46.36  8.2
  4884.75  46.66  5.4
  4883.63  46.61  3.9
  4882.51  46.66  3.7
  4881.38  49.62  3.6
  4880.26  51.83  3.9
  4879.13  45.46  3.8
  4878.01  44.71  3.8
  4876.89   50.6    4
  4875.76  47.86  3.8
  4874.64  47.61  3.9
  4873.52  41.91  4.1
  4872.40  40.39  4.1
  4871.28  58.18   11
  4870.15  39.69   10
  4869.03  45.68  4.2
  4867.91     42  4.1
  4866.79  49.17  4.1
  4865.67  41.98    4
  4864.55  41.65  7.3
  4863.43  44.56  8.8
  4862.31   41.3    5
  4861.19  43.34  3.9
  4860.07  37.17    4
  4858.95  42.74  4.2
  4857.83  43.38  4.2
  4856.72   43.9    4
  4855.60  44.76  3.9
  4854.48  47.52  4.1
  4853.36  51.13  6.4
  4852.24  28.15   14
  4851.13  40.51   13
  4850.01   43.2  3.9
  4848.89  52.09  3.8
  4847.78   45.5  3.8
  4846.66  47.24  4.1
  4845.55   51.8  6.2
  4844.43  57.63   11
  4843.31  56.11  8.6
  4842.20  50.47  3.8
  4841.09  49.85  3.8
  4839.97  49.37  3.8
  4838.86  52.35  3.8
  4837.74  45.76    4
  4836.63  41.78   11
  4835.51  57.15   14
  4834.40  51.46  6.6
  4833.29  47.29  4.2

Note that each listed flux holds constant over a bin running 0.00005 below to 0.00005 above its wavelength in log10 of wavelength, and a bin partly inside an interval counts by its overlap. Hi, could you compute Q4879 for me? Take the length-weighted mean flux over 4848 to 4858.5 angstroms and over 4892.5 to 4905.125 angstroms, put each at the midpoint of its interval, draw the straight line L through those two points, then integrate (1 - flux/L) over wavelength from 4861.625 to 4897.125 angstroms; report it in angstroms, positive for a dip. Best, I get 1.76 angstroms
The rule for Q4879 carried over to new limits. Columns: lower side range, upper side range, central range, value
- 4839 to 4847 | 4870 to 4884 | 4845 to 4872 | 2.9 angstroms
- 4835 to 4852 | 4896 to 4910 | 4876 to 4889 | 1.0 angstroms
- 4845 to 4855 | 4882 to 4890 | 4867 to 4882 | -0.4 angstroms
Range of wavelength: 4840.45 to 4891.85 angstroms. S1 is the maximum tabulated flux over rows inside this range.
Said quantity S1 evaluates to 58.18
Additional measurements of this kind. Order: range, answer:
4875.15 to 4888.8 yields 51.83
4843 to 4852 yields 57.63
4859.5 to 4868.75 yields 49.17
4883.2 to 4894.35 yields 55.92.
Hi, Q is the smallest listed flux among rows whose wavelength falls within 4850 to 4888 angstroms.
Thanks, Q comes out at 28.15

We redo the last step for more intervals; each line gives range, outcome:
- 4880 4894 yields 39.63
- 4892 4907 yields 46.05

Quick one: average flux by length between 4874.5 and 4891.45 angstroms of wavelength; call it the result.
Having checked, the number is 47.1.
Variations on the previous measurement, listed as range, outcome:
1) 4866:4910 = 48.5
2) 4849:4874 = 43.4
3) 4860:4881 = 45.2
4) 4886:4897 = 48.2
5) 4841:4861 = 46.2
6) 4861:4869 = 43.6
